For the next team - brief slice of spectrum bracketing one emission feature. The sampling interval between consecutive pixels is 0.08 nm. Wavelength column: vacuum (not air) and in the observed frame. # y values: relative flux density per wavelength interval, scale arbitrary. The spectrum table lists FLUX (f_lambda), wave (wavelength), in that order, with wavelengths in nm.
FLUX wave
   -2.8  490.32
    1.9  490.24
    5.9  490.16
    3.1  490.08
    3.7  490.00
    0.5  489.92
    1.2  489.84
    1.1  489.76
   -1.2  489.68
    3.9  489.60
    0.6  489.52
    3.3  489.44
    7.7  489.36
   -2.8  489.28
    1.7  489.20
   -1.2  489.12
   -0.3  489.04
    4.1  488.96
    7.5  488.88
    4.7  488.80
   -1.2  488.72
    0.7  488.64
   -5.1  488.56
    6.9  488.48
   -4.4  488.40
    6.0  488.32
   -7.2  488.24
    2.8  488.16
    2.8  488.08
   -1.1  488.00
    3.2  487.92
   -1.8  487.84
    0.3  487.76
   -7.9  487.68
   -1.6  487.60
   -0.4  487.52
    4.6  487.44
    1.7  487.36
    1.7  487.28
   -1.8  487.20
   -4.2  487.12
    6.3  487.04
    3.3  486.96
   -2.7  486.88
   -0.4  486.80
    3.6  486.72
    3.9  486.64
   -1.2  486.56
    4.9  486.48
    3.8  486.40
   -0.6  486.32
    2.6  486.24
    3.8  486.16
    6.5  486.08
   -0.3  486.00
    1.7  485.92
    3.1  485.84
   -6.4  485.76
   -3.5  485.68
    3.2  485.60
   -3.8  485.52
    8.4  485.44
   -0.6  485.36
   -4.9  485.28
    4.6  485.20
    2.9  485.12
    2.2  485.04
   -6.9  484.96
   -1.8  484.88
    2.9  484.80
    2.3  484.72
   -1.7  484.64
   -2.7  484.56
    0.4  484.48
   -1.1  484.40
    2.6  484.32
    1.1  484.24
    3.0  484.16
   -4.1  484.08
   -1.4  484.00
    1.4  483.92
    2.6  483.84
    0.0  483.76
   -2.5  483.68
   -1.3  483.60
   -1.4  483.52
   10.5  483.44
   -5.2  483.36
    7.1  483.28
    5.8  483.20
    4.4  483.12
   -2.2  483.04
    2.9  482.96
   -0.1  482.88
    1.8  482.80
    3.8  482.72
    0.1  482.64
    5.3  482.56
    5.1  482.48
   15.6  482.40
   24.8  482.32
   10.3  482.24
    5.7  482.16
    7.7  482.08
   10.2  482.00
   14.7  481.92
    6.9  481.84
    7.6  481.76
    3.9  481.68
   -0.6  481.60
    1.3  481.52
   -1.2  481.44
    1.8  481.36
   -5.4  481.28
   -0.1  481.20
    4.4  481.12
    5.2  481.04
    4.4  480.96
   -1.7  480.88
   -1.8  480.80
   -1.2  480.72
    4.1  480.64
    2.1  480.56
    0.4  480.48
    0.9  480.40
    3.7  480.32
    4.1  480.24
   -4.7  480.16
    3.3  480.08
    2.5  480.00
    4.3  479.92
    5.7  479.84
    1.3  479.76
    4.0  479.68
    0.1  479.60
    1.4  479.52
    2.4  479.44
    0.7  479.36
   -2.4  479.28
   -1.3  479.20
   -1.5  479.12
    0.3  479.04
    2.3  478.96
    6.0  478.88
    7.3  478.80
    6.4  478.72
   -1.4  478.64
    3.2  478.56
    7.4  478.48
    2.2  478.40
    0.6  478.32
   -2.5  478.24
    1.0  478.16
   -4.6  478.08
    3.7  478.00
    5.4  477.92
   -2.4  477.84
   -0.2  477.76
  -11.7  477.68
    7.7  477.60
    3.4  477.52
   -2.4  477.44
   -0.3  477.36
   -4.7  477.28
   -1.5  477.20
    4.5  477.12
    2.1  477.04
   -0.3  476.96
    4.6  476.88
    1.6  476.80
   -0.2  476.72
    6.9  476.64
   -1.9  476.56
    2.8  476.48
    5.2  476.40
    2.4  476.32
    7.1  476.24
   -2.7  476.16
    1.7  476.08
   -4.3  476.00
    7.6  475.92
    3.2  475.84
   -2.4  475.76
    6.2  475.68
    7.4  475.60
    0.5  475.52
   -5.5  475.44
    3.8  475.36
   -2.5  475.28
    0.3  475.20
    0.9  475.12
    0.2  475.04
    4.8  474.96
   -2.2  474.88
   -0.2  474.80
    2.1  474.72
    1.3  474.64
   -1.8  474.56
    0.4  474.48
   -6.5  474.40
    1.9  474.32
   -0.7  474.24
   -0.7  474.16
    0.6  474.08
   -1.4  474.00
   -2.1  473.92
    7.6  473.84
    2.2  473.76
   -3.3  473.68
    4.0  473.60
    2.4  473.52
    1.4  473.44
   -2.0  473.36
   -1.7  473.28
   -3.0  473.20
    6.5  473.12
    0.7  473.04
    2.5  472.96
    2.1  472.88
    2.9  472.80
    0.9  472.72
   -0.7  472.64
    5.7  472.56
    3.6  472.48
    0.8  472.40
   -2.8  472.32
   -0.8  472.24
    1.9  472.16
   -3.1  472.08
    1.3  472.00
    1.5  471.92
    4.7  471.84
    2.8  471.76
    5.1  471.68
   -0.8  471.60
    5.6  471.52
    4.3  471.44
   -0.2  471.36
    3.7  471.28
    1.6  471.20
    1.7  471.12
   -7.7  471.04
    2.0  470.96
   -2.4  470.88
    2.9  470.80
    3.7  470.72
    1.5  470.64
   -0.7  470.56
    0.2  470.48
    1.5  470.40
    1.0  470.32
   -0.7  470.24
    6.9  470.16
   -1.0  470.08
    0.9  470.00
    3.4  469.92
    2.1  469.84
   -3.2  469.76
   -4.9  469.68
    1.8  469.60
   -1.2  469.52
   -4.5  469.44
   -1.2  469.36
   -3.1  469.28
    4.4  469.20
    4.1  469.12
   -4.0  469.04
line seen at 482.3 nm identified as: [O II]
